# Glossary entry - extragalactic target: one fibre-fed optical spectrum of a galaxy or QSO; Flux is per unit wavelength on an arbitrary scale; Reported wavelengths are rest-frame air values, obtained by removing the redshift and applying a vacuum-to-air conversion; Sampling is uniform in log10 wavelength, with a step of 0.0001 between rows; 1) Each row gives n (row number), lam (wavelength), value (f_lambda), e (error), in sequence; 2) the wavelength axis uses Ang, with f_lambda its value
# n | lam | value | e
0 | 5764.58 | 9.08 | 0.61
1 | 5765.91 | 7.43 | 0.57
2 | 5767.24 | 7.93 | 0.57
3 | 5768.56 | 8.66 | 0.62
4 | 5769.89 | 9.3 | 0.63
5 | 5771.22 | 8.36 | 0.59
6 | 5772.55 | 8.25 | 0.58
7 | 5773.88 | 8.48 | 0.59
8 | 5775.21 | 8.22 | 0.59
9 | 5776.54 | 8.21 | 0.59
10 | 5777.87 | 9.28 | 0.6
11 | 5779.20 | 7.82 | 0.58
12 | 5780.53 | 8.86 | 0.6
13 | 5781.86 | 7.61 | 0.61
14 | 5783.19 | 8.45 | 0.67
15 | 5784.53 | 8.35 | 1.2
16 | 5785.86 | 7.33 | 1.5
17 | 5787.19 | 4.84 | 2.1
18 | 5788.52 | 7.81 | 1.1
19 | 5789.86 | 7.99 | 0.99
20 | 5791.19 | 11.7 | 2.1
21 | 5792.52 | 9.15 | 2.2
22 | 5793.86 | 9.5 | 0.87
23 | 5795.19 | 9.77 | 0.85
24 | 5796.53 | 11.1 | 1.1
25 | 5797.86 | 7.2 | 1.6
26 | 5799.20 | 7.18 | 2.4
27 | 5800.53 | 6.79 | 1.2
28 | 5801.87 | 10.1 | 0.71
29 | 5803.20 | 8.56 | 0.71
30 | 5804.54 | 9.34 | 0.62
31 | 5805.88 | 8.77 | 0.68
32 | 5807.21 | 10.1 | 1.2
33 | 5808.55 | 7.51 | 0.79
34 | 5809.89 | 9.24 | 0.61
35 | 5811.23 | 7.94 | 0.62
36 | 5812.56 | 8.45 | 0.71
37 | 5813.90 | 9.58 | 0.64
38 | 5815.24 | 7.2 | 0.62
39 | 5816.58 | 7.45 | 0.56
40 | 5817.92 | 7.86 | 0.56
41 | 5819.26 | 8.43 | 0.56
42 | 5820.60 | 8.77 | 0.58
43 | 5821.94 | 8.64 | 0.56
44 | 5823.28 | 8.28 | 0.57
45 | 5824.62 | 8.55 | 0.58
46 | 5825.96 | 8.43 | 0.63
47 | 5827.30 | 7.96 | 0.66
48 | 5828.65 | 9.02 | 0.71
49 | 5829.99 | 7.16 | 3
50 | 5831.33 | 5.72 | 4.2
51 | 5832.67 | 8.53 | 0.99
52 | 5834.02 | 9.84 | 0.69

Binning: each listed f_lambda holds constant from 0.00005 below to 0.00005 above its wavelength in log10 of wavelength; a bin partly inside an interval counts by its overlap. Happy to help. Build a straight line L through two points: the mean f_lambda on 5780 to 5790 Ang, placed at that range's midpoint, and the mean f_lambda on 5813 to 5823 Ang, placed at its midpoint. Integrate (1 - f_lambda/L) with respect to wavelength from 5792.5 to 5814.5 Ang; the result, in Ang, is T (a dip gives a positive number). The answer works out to -2.33 Ang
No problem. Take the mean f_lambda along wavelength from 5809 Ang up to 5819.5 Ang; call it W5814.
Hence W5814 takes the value 8.25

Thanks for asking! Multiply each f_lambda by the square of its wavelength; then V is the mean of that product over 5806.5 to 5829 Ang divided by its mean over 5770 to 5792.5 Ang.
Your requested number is 1.03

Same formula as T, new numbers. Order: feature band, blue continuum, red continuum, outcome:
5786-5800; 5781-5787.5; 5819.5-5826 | -1.5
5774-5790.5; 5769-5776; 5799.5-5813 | 1.2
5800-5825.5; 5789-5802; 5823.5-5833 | -0.3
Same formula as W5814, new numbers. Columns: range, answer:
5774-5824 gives 8.47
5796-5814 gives 8.66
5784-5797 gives 8.72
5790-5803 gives 9.1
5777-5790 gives 7.83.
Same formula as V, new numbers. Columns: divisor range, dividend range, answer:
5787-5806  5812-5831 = 0.95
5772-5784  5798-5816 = 1.03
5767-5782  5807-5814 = 1.04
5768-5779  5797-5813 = 1.00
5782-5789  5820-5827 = 1.17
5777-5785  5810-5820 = 0.99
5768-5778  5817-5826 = 1.00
